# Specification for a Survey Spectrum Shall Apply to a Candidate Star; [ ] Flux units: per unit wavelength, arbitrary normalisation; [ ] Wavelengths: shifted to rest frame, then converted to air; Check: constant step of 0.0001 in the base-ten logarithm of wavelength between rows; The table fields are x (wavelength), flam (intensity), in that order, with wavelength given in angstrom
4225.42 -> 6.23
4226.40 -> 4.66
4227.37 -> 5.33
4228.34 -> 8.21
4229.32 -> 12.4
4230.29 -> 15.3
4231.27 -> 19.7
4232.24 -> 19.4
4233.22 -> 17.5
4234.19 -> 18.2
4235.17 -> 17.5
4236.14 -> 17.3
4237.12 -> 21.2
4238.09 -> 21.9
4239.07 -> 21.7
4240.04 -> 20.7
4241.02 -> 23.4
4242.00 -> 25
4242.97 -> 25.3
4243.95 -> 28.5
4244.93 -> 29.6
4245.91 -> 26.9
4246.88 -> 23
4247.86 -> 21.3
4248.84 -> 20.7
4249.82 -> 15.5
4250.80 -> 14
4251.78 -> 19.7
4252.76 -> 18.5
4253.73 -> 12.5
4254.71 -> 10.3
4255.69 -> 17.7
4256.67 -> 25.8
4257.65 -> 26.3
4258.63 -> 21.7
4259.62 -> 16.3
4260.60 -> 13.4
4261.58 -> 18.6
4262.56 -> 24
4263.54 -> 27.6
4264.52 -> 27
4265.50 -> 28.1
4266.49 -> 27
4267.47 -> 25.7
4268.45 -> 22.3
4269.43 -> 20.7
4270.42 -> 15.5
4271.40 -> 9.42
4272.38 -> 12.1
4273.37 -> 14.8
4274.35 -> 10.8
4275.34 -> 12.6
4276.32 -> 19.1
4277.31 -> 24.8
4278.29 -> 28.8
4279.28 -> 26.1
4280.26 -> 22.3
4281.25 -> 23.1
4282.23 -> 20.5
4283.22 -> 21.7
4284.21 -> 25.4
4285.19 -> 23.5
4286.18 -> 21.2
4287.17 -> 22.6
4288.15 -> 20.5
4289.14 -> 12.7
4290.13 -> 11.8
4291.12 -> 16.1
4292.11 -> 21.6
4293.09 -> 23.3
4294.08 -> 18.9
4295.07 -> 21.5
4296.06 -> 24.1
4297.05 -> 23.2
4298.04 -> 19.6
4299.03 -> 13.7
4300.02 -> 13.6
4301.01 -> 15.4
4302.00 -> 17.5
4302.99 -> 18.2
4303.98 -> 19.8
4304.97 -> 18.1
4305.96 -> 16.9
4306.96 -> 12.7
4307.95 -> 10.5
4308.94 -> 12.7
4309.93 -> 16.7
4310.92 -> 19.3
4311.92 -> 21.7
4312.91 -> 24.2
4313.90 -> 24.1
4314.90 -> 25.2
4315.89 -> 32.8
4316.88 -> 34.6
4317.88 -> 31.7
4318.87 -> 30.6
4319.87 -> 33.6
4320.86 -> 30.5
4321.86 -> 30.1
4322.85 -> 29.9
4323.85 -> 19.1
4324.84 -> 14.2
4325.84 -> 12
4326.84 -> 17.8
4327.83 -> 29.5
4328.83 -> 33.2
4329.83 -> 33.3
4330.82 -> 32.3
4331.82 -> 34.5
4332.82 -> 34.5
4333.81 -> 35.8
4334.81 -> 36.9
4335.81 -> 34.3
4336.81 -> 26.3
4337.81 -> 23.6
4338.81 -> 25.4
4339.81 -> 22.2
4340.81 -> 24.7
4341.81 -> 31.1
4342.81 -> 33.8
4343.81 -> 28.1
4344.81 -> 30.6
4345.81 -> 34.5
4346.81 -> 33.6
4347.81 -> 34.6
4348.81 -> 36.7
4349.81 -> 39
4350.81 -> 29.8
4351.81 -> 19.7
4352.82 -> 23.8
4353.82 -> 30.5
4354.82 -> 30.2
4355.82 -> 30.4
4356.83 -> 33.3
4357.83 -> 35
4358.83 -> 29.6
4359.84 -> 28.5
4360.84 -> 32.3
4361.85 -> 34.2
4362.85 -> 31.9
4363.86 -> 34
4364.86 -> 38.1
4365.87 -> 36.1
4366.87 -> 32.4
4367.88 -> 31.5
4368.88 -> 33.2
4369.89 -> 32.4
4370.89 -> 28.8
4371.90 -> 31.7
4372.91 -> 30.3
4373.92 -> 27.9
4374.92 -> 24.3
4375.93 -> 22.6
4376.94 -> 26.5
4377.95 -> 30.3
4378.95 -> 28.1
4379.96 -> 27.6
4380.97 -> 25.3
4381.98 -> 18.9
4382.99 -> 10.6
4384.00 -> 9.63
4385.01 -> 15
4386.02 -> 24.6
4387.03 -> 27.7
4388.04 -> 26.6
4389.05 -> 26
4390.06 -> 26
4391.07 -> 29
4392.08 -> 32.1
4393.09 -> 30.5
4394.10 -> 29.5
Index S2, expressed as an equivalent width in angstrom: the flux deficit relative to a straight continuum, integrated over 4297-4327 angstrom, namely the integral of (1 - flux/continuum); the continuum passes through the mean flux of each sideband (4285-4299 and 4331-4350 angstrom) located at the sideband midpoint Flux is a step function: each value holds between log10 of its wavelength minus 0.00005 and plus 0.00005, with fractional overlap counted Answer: 4.2 angstrom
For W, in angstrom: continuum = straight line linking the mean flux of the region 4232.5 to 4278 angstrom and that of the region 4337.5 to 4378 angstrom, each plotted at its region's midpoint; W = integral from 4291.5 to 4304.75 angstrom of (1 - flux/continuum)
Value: 2.9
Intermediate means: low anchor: 20.3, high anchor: 30.5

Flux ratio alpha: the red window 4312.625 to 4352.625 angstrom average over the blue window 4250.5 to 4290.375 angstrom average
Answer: 1.5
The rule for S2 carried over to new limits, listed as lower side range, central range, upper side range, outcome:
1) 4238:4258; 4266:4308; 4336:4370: 9.5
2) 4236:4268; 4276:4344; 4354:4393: 3.7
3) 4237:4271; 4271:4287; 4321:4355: 2.7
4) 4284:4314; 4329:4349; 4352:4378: -4.2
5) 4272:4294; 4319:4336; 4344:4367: -0.9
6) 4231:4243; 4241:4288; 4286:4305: -3.3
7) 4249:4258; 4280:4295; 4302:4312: -3.0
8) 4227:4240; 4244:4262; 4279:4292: -1.6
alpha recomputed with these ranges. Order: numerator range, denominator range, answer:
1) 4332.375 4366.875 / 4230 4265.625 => 1.50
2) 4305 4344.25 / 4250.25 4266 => 1.30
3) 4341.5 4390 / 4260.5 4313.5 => 1.48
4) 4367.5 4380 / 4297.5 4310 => 1.83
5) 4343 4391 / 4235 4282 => 1.39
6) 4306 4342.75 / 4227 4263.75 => 1.34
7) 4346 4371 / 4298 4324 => 1.46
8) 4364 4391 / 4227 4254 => 1.38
